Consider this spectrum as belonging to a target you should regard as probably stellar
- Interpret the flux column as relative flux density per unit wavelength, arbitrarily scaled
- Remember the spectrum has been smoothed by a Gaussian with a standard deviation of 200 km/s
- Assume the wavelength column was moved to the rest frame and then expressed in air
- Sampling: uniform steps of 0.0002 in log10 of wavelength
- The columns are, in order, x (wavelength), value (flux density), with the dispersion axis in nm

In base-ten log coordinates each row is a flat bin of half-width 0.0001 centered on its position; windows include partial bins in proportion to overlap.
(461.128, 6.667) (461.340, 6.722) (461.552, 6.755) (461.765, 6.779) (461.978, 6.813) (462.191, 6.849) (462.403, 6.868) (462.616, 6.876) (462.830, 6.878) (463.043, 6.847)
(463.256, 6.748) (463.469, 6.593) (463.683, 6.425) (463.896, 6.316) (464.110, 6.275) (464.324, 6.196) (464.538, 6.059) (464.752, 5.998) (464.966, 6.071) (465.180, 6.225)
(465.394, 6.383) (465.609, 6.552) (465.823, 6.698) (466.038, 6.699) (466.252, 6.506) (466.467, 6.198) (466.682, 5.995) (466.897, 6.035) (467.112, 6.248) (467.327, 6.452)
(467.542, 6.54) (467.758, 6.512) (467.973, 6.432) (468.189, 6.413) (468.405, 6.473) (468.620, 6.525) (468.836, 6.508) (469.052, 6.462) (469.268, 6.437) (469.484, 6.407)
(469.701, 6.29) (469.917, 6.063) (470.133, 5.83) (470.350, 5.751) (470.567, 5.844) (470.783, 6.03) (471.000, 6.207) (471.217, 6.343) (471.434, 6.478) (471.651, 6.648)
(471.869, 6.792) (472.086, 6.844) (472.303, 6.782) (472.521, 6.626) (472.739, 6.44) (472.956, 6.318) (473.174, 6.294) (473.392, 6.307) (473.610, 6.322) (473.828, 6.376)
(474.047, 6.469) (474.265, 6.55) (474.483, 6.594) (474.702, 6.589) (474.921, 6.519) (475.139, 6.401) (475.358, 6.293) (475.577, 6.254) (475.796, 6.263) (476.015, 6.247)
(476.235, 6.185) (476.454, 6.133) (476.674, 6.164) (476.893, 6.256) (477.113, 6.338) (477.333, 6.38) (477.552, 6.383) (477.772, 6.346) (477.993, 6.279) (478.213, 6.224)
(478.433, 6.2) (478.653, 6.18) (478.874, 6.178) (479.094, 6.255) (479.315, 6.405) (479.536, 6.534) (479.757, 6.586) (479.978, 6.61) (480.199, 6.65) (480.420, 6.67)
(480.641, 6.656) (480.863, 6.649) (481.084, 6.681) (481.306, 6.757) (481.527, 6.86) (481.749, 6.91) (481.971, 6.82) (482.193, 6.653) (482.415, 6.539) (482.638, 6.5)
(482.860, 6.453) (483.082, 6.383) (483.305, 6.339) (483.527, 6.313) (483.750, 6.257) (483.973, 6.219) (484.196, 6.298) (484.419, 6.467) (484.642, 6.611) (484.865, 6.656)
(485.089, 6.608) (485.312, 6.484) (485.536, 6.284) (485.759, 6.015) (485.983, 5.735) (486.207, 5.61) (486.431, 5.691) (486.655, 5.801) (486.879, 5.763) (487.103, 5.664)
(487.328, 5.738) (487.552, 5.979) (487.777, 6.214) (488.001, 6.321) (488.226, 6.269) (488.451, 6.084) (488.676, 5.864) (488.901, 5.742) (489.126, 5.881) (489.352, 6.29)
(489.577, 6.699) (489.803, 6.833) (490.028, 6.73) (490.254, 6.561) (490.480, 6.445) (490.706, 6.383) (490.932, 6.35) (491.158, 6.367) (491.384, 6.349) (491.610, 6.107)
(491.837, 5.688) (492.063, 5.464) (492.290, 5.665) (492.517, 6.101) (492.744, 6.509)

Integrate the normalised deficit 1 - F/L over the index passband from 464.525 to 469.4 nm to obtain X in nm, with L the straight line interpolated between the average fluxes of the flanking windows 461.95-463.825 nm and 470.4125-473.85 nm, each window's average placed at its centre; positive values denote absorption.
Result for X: 0.17 nm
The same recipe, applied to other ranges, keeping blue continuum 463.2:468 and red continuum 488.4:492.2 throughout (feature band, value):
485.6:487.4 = 0.14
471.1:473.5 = -0.08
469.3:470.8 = 0.07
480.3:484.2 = -0.18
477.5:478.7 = 0.00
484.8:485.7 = -0.03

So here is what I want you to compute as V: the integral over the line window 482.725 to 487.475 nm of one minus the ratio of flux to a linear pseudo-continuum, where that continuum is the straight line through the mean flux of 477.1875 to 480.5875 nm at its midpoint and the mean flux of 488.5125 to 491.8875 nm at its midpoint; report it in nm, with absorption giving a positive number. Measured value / 0.13 nm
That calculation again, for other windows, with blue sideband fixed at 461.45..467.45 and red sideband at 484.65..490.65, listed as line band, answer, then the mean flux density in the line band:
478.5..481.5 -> -0.13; 6.53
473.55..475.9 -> -0.03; 6.42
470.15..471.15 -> 0.07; 5.96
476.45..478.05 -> 0.00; 6.29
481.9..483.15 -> -0.06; 6.56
